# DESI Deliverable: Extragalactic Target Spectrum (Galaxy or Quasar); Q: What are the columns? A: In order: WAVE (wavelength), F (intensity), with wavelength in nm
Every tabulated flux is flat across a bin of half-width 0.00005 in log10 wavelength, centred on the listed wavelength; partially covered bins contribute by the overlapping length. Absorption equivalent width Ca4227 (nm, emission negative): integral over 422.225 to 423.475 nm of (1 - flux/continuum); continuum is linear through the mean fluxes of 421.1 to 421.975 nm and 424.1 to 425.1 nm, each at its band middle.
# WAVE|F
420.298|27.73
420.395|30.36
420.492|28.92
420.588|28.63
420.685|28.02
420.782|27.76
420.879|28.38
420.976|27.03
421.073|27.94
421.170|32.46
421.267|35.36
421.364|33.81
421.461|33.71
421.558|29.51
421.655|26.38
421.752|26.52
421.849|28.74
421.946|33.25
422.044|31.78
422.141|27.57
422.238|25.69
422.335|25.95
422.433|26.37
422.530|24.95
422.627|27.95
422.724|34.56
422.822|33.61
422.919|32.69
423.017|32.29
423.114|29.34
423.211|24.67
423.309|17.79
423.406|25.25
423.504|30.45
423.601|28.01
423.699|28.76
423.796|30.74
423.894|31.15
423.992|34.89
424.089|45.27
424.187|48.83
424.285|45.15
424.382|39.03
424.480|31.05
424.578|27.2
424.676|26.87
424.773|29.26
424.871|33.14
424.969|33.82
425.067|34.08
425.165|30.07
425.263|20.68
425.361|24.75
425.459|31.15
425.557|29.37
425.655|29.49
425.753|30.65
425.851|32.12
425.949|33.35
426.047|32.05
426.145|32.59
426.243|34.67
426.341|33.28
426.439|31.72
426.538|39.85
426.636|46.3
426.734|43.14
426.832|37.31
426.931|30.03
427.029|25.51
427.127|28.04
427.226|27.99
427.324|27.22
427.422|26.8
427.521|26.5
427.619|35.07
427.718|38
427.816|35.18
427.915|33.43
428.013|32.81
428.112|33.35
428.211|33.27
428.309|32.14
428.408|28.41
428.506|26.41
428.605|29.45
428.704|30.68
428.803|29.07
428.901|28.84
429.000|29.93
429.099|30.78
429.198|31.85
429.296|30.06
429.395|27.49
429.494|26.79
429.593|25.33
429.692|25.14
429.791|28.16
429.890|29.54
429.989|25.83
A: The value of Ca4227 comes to 0.187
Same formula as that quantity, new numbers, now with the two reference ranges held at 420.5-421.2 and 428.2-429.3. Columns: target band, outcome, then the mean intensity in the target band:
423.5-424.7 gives -0.23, 34.7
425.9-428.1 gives -0.26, 33.2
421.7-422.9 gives -0.01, 29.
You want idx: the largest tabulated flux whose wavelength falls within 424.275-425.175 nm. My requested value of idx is 45.15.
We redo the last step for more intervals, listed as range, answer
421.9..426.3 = 48.83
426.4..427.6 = 46.3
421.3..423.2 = 34.56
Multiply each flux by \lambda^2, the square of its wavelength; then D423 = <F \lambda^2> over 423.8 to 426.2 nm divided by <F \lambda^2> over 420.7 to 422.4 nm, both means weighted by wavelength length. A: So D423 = 1.13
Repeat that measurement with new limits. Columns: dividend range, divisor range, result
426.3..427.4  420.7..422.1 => 1.14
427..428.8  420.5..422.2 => 1.06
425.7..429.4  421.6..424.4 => 1.06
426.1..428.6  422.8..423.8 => 1.18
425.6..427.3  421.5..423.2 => 1.16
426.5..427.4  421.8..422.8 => 1.19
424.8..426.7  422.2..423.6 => 1.17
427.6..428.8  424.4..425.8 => 1.10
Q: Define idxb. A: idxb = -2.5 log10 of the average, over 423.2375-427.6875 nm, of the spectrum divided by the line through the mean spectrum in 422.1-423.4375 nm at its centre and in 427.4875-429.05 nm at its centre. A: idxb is -0.09 mag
